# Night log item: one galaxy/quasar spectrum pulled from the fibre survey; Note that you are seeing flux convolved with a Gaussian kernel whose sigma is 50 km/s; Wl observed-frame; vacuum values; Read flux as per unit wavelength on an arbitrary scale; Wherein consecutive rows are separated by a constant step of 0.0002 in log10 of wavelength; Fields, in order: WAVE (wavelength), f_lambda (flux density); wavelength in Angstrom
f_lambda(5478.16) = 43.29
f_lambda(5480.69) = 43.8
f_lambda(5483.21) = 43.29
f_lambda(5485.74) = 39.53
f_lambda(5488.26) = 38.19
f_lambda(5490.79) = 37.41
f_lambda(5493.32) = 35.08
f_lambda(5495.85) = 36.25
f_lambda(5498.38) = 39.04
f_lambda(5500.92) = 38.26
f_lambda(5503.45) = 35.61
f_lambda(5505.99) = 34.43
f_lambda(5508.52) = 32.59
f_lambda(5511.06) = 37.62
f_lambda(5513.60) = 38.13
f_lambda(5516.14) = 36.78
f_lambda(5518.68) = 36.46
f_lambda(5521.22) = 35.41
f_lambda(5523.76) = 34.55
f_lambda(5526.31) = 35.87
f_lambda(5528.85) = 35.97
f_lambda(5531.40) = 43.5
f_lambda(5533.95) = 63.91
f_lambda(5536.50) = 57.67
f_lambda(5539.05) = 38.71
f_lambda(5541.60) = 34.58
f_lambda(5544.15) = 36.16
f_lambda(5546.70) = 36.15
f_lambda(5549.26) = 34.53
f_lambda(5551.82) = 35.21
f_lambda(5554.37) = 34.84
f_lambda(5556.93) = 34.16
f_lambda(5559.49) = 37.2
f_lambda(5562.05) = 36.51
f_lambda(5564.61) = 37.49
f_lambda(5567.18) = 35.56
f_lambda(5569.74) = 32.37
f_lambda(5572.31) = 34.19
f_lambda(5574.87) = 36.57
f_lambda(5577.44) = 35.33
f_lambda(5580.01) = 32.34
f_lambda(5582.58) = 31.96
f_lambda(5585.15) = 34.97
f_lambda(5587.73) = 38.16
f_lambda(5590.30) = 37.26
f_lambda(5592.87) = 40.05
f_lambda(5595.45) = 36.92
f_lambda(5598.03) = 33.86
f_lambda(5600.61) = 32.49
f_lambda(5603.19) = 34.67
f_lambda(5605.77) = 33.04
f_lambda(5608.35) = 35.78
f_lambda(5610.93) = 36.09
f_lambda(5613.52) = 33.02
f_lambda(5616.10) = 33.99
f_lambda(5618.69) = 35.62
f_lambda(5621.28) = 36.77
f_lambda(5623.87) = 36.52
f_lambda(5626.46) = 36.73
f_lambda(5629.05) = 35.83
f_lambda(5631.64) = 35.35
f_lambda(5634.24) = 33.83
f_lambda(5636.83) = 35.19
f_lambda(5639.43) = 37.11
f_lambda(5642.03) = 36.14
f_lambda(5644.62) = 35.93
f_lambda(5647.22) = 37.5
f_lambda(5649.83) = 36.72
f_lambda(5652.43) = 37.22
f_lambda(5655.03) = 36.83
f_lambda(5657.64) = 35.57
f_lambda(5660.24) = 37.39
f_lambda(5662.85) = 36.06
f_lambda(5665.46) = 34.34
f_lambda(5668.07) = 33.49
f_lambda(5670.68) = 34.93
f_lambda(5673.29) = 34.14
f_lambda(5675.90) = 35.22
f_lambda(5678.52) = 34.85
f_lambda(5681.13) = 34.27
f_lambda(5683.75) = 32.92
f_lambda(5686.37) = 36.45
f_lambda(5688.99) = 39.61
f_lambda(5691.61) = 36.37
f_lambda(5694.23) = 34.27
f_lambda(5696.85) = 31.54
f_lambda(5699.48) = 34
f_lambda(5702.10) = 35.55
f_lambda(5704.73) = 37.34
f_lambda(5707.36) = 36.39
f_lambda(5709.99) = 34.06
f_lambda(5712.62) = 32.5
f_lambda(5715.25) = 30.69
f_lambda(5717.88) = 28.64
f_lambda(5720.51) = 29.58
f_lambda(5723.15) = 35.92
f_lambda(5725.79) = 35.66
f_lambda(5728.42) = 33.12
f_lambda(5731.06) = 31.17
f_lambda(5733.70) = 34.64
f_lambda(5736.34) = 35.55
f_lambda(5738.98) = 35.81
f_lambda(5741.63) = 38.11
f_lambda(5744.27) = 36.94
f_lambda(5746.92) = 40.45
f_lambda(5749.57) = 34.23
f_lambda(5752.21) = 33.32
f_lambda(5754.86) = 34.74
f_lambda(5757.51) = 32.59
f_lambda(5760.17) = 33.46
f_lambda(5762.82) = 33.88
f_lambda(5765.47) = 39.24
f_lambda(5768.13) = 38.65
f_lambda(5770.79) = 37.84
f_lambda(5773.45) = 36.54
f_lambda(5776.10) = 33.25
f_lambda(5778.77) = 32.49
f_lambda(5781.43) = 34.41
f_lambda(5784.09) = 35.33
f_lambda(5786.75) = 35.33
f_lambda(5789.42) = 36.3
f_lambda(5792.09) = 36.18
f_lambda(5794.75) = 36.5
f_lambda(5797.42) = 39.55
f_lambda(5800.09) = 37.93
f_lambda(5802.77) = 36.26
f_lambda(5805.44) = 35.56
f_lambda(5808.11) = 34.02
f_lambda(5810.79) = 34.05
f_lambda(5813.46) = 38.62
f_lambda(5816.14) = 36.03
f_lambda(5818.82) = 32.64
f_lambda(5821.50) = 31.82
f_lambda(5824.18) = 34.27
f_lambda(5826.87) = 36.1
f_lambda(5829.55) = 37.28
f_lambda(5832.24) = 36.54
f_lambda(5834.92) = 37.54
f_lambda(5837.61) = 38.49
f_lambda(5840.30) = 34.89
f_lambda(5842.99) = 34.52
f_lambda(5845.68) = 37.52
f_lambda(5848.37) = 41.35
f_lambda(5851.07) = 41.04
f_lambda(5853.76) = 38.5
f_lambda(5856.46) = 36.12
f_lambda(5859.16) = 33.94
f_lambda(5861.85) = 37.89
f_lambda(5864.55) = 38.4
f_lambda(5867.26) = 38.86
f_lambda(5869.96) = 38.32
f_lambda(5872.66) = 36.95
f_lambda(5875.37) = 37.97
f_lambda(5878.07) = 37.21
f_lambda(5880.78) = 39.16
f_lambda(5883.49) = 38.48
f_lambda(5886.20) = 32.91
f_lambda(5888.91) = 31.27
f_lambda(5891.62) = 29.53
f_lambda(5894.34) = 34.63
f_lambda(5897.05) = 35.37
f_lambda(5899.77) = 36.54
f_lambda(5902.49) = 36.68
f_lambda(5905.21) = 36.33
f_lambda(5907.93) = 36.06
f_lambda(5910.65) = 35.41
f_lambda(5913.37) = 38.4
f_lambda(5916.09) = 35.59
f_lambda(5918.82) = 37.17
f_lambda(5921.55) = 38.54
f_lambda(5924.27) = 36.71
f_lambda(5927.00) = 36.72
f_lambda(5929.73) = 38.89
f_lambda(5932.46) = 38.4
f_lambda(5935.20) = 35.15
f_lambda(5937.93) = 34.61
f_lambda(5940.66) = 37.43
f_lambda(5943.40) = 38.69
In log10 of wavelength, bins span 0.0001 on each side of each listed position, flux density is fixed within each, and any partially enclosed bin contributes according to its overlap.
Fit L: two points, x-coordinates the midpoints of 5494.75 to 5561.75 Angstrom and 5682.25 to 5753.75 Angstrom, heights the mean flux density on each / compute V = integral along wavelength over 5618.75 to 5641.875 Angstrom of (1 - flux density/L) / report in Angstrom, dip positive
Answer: 0.23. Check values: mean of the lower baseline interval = 38.2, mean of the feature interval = 35.9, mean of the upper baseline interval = 34.6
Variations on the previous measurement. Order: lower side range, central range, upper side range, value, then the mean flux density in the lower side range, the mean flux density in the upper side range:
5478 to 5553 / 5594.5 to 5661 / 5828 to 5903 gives 4.5 Angstrom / 38.9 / 36.7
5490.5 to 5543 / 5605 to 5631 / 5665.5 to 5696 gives 0.8 Angstrom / 39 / 35.1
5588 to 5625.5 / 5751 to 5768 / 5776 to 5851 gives 0.5 Angstrom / 35.5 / 36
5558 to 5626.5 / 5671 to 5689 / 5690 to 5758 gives -0.2 Angstrom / 35.4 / 34.4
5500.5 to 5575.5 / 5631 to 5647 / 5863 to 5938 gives 0.7 Angstrom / 37.7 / 36.5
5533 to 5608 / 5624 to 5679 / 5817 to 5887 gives 1.8 Angstrom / 37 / 36.9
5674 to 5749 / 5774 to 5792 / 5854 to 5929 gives 0.3 Angstrom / 34.7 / 36.4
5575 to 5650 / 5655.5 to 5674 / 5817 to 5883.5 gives 0.3 Angstrom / 35.5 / 37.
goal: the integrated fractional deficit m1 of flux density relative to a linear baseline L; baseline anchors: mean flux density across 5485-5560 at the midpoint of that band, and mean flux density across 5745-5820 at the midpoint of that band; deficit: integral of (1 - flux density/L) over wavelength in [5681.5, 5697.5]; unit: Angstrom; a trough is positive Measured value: 0.6 Angstrom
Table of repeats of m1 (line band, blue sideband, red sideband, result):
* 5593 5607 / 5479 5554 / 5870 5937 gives 1.3 Angstrom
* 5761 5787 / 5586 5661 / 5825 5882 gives 0.9 Angstrom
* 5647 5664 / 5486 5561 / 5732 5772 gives 0.1 Angstrom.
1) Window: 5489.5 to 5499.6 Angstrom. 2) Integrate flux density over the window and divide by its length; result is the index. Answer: 36.9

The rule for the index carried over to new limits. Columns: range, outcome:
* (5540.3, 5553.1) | 35.3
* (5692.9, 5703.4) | 33.9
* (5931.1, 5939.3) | 36.1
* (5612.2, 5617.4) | 33.5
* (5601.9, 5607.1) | 33.9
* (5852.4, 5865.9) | 37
